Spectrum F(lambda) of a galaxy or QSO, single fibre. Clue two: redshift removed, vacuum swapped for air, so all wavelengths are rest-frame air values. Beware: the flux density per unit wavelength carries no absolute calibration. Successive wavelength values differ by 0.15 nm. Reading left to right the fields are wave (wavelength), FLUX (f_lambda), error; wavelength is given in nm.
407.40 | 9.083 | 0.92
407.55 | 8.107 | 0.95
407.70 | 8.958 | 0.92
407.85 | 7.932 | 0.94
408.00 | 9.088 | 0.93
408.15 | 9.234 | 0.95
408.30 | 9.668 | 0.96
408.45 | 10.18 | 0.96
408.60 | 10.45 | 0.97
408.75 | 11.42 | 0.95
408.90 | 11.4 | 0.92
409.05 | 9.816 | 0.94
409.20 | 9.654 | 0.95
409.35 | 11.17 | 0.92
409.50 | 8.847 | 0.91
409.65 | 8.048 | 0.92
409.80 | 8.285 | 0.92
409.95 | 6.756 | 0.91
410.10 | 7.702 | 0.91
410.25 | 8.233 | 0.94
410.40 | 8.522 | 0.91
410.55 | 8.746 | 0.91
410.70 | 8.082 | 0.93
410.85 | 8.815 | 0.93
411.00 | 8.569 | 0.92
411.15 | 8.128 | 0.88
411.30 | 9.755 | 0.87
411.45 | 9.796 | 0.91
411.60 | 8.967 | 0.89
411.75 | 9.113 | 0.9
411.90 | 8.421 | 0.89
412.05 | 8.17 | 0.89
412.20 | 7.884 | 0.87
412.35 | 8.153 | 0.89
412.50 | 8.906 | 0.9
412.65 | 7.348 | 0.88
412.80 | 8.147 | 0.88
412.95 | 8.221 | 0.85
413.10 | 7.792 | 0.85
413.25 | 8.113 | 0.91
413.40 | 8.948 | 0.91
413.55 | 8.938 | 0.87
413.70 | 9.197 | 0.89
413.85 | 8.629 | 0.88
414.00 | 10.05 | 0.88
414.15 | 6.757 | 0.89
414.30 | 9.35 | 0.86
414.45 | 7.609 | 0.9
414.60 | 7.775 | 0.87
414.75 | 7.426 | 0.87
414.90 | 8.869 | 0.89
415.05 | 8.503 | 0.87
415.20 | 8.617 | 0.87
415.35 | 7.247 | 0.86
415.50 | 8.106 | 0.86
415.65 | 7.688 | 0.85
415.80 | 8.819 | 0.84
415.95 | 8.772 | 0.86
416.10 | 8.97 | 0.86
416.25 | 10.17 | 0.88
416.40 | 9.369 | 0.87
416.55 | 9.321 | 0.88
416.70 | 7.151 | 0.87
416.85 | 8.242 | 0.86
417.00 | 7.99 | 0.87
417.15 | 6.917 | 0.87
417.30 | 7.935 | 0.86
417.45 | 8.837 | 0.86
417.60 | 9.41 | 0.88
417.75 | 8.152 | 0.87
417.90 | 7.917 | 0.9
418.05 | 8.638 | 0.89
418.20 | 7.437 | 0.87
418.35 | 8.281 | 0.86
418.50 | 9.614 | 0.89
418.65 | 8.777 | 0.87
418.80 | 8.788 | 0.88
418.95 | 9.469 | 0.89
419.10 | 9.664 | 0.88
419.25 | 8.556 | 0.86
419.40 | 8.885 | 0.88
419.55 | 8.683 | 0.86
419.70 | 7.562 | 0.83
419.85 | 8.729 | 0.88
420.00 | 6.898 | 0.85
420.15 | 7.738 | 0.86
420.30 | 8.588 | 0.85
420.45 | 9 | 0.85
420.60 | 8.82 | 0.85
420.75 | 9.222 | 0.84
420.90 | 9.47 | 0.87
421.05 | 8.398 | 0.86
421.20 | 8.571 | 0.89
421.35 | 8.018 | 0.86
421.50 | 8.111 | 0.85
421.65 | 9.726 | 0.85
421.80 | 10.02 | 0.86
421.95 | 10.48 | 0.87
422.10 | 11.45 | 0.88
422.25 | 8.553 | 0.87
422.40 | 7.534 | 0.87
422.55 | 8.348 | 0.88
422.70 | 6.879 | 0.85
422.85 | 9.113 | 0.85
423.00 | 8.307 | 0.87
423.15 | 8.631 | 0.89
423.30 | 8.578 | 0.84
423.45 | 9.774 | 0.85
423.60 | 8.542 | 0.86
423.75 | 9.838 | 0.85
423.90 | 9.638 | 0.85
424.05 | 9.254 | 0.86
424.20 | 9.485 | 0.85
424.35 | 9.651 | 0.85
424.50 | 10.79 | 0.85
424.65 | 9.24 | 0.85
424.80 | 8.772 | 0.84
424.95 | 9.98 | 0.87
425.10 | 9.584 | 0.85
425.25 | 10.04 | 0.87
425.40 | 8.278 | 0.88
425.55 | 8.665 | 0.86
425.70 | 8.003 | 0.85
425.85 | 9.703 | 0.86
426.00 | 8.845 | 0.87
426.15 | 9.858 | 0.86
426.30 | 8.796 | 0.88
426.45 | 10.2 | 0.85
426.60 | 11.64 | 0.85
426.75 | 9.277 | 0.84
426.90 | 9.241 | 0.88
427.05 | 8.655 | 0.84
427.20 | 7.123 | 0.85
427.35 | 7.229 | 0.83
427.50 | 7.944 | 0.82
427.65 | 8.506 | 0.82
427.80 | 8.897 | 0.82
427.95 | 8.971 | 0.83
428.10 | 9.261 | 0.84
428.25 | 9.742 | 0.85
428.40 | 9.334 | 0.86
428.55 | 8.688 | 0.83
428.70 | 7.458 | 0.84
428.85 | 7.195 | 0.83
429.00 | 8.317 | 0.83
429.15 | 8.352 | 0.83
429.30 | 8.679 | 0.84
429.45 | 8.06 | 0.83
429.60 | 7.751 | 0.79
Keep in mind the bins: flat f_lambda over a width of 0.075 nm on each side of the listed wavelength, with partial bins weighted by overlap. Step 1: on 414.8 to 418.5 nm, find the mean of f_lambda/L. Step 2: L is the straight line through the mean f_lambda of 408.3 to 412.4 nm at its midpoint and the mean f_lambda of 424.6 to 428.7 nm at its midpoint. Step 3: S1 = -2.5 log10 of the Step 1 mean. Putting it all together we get 0.08 mag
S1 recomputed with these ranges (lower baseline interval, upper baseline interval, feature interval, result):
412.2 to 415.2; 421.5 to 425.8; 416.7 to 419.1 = 0.03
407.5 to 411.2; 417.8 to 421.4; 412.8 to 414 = 0.03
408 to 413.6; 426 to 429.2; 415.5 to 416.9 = 0.02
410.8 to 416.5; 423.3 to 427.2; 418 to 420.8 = 0.04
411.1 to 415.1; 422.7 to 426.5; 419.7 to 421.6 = 0.06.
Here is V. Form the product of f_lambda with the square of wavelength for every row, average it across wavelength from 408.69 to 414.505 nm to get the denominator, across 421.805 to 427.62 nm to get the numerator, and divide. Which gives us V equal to 1.11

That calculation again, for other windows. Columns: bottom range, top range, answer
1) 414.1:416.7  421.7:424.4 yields 1.12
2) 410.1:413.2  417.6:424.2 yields 1.08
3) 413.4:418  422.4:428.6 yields 1.12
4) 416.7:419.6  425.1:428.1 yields 1.10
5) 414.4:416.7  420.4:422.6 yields 1.10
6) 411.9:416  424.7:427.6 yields 1.15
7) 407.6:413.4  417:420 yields 1.00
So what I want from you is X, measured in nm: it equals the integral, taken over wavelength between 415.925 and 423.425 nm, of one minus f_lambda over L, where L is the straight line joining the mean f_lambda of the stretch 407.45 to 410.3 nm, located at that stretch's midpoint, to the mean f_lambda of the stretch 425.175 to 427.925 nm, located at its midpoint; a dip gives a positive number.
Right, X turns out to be 0.320 nm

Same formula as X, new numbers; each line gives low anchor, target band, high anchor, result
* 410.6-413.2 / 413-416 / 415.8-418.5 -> 0.05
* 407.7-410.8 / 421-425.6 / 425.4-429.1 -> -0.12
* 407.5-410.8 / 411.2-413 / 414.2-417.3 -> 0.04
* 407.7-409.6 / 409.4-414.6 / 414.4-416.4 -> 0.38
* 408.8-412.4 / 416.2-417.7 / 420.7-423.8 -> 0.06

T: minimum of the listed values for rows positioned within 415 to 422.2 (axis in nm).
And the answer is 6.898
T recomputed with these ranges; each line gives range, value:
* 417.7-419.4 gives 7.437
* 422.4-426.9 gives 6.879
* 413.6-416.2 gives 6.757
